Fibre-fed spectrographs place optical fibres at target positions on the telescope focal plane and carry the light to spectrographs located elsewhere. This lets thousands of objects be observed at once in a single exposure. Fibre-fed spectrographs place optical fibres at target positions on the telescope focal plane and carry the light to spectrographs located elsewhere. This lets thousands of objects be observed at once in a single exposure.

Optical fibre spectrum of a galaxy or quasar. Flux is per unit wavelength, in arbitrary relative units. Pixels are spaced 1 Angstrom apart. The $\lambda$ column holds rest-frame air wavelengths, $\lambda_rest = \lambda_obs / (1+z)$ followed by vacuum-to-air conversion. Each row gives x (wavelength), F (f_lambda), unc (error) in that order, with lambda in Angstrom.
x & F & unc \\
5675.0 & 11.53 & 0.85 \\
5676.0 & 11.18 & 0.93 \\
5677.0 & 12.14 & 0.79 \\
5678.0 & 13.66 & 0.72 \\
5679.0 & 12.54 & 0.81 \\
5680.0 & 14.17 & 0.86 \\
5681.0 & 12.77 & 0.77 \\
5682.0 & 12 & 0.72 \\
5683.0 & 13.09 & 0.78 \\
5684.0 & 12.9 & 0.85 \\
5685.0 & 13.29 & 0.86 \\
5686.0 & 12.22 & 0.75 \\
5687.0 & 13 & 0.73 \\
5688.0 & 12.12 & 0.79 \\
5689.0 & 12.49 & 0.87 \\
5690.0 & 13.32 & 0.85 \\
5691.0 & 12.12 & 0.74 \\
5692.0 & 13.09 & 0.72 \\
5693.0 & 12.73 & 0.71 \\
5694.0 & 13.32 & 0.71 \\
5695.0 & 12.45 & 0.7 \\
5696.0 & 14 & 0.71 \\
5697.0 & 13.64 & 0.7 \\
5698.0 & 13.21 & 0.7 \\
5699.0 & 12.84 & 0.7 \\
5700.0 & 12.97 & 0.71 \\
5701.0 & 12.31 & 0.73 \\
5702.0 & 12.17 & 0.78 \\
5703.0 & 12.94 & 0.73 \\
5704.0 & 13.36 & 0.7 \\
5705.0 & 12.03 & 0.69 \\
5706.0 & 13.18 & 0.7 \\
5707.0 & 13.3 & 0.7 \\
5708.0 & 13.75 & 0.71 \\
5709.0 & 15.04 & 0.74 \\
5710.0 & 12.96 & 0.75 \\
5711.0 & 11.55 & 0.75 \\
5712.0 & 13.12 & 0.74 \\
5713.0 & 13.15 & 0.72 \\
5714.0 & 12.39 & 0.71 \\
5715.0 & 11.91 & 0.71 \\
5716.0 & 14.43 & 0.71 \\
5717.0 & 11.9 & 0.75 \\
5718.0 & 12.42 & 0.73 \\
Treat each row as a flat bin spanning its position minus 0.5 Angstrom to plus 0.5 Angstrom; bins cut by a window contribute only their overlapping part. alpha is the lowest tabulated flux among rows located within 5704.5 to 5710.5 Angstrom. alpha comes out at 12.03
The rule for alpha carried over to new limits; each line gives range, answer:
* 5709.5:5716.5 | 11.55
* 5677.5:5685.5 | 12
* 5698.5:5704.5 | 12.17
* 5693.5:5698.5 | 12.45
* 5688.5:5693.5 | 12.12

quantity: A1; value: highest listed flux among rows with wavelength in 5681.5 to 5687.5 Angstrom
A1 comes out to 13.29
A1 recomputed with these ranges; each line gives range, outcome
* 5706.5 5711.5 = 15.04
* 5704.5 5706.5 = 13.18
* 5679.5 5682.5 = 14.17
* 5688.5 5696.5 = 14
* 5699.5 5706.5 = 13.36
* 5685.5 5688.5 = 13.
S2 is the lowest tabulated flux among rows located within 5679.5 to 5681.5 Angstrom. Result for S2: 12.77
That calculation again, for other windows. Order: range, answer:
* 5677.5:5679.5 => 12.54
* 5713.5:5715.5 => 11.91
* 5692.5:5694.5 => 12.73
